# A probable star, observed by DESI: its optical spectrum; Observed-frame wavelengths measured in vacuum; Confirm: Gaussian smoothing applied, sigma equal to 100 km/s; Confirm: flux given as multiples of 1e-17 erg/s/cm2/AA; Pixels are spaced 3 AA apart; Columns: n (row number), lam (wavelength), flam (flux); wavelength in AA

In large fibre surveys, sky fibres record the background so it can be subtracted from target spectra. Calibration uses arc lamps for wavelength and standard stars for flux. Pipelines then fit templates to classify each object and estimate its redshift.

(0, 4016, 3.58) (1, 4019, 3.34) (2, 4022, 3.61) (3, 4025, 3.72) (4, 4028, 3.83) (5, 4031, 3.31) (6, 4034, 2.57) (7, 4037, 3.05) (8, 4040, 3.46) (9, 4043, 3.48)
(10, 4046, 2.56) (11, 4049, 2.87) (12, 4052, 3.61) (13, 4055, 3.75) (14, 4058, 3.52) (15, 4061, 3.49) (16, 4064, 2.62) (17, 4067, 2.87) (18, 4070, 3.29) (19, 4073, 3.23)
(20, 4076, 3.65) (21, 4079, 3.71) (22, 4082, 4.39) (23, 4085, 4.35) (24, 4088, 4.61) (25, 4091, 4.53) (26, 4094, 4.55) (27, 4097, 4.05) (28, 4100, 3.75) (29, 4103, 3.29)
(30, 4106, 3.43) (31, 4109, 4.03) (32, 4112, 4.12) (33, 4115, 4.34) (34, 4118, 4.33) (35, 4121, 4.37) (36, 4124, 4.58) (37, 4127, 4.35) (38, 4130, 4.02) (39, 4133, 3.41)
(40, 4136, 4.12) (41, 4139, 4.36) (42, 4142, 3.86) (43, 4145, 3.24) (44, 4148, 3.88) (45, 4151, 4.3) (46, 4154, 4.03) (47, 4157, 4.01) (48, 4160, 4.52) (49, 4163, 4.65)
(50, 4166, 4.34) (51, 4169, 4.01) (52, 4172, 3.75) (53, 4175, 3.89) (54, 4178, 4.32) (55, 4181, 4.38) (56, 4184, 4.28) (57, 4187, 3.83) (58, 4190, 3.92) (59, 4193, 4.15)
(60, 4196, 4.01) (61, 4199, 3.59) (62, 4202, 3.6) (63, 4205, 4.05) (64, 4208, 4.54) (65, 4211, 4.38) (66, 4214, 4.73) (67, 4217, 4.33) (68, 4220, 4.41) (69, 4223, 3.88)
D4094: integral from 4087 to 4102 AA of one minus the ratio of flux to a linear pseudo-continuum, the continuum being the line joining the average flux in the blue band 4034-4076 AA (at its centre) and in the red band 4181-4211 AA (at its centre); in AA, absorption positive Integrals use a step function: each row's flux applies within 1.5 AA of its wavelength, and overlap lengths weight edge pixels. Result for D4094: -3.6 AA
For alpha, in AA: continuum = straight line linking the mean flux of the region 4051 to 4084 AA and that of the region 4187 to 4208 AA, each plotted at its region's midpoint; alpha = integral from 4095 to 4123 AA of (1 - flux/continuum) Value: -2.8 AA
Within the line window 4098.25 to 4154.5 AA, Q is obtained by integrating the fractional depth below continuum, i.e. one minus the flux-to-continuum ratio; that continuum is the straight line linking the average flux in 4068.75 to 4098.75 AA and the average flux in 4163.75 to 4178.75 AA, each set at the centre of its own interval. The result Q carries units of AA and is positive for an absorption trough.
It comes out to 1.0 AA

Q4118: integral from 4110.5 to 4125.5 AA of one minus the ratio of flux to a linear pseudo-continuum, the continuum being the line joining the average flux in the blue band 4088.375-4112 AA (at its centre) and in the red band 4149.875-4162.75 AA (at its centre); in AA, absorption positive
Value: -1.0 AA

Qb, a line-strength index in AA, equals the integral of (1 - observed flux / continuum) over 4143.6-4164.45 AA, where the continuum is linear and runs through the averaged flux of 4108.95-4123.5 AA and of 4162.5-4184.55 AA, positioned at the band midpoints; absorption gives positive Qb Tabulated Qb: 0.60 AA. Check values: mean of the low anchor 4.28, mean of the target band 4.09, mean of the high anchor 4.18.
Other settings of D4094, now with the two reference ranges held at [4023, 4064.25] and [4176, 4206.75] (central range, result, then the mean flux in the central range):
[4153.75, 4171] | -1.7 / 4.26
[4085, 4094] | -2.6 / 4.53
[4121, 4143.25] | -2.4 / 4.12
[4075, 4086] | -1.7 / 4.03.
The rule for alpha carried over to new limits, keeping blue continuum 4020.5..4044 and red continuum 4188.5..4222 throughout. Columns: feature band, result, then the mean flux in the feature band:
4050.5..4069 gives 0.99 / 3.31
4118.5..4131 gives -1.82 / 4.34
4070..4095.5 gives -3.34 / 4.08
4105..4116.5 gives -0.85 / 4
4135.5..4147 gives -0.03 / 3.87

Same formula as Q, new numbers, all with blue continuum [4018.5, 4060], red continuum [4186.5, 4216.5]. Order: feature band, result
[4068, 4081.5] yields -0.05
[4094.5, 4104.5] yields -0.46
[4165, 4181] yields -0.48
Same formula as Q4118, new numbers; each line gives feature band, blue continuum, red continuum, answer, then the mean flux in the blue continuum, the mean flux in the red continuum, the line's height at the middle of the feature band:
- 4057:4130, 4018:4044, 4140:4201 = -4.3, 3.37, 4.05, 3.67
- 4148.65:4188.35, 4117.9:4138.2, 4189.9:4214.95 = -0.4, 4.16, 4.1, 4.13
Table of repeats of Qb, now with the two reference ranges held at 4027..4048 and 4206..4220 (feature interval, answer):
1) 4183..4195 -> 0.7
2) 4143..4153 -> 0.4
